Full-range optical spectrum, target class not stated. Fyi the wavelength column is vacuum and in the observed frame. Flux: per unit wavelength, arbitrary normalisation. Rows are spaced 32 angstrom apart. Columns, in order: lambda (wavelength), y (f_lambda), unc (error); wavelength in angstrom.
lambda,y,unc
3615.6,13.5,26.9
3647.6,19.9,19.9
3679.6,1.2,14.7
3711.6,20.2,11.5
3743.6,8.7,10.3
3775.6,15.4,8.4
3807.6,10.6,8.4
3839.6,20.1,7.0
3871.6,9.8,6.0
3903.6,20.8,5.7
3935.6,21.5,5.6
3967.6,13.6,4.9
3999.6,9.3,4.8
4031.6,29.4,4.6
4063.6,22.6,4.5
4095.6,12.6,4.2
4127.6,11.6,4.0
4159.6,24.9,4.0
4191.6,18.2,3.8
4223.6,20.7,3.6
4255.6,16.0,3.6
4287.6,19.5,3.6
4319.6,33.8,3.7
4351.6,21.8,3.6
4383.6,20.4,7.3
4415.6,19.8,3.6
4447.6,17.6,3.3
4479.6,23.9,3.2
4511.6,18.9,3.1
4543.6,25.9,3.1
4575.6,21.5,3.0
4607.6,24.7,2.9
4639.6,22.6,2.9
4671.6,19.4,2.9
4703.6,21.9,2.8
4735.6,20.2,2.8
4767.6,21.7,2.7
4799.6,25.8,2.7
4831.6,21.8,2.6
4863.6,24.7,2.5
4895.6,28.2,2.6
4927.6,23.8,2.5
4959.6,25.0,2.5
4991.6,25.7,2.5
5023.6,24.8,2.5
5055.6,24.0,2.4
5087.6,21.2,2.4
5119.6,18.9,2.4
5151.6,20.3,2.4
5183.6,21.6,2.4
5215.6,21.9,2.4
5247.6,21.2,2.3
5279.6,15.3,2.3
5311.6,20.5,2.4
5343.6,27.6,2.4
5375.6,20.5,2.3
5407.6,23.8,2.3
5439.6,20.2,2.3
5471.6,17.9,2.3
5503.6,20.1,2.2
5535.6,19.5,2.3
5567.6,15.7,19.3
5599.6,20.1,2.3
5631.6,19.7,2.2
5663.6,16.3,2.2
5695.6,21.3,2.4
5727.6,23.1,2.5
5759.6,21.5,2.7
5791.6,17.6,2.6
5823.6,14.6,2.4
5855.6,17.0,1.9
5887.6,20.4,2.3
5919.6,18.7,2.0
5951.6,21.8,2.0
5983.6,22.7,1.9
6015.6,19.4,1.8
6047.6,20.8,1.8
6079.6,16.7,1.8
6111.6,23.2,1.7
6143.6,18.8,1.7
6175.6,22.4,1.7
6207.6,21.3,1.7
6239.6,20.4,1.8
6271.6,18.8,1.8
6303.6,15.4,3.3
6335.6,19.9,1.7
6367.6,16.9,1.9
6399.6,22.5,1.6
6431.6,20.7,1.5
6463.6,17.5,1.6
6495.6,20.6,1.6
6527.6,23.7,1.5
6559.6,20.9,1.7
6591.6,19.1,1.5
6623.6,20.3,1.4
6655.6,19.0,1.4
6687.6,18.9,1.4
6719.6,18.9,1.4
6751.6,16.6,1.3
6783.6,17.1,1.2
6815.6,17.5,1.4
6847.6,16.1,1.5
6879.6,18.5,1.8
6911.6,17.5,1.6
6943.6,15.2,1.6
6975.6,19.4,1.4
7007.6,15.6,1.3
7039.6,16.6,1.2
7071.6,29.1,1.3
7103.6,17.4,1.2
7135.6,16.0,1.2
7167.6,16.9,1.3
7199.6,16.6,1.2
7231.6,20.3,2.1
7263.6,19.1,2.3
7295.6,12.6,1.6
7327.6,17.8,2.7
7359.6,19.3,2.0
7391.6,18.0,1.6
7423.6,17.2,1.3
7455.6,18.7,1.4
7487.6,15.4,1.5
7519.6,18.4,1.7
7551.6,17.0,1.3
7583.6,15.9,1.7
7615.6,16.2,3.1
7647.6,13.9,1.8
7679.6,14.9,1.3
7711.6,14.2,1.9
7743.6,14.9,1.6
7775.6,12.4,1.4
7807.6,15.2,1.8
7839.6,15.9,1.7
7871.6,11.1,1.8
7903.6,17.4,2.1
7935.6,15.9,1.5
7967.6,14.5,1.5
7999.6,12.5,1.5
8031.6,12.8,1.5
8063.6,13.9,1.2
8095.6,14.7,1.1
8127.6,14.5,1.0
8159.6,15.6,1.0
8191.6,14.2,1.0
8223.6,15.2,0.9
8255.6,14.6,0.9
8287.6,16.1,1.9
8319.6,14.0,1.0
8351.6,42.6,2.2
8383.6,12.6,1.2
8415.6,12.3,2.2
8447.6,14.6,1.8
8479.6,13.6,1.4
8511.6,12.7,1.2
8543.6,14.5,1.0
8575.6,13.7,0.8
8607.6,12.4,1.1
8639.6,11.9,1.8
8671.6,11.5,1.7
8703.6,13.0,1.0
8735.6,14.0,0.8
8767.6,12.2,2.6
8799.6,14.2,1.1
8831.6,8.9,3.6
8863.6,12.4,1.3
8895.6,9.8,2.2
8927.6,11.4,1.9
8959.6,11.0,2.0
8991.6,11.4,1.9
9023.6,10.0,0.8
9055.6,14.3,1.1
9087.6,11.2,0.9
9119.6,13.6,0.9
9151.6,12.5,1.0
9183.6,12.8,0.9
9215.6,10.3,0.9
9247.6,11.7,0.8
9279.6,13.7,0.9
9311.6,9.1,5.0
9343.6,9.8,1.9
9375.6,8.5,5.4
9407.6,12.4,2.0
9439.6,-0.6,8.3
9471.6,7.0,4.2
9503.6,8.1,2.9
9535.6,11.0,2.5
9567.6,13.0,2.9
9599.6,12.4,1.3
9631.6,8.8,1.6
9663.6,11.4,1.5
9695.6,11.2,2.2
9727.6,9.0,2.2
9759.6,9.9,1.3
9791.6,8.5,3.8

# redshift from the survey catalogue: 0.078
